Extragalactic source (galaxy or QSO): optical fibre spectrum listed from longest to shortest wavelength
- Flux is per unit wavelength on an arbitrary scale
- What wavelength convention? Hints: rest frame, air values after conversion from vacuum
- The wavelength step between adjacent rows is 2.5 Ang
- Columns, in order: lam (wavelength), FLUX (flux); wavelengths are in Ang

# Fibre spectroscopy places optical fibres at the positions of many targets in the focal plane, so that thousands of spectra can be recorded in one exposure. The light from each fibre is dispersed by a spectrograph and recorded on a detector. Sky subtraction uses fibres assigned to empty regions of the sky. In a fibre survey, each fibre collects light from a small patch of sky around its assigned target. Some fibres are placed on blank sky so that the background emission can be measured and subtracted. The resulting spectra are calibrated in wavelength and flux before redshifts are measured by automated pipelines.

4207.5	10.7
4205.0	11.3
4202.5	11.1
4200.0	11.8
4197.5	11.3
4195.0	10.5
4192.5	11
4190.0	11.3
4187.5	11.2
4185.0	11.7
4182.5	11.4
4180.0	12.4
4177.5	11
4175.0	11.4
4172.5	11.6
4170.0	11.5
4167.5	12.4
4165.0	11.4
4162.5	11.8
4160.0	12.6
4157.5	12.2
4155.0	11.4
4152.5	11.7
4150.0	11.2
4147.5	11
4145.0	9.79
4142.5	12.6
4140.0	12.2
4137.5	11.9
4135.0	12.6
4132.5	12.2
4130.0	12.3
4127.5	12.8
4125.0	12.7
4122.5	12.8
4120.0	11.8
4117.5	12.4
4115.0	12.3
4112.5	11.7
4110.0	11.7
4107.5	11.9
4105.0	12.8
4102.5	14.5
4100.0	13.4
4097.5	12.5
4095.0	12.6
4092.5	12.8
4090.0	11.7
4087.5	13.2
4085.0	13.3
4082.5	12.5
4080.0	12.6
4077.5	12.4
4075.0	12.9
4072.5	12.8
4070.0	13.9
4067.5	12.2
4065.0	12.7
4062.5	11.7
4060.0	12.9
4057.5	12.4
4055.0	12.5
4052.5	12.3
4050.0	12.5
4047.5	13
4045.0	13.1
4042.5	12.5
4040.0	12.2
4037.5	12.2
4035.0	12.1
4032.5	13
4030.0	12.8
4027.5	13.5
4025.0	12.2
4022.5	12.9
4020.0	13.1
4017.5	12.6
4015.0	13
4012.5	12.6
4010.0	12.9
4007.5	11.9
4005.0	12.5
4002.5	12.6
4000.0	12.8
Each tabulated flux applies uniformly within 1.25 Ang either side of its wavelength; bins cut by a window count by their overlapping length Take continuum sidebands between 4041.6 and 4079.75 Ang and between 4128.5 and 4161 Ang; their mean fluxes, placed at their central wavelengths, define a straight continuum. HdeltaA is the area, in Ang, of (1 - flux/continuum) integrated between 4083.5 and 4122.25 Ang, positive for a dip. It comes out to -1.1 Ang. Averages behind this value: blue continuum 12.7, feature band 12.6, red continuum 11.8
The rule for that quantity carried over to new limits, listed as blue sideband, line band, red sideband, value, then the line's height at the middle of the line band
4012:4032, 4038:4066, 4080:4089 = 0.8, 12.9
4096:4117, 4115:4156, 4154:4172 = 0.9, 12.2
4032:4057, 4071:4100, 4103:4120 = -0.9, 12.3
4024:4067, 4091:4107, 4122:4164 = -1.0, 12.2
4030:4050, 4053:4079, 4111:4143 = -0.2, 12.5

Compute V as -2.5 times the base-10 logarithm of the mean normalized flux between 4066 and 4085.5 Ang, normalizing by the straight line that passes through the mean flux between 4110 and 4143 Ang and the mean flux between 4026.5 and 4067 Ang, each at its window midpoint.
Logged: -0.03 mag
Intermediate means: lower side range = 12.6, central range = 12.8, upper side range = 12.3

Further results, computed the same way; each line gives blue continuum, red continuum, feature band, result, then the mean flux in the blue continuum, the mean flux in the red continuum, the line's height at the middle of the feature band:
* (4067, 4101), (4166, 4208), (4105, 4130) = 0.01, 12.8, 11.4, 12.3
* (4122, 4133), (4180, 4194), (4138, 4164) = 0.04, 12.6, 11.4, 12.1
